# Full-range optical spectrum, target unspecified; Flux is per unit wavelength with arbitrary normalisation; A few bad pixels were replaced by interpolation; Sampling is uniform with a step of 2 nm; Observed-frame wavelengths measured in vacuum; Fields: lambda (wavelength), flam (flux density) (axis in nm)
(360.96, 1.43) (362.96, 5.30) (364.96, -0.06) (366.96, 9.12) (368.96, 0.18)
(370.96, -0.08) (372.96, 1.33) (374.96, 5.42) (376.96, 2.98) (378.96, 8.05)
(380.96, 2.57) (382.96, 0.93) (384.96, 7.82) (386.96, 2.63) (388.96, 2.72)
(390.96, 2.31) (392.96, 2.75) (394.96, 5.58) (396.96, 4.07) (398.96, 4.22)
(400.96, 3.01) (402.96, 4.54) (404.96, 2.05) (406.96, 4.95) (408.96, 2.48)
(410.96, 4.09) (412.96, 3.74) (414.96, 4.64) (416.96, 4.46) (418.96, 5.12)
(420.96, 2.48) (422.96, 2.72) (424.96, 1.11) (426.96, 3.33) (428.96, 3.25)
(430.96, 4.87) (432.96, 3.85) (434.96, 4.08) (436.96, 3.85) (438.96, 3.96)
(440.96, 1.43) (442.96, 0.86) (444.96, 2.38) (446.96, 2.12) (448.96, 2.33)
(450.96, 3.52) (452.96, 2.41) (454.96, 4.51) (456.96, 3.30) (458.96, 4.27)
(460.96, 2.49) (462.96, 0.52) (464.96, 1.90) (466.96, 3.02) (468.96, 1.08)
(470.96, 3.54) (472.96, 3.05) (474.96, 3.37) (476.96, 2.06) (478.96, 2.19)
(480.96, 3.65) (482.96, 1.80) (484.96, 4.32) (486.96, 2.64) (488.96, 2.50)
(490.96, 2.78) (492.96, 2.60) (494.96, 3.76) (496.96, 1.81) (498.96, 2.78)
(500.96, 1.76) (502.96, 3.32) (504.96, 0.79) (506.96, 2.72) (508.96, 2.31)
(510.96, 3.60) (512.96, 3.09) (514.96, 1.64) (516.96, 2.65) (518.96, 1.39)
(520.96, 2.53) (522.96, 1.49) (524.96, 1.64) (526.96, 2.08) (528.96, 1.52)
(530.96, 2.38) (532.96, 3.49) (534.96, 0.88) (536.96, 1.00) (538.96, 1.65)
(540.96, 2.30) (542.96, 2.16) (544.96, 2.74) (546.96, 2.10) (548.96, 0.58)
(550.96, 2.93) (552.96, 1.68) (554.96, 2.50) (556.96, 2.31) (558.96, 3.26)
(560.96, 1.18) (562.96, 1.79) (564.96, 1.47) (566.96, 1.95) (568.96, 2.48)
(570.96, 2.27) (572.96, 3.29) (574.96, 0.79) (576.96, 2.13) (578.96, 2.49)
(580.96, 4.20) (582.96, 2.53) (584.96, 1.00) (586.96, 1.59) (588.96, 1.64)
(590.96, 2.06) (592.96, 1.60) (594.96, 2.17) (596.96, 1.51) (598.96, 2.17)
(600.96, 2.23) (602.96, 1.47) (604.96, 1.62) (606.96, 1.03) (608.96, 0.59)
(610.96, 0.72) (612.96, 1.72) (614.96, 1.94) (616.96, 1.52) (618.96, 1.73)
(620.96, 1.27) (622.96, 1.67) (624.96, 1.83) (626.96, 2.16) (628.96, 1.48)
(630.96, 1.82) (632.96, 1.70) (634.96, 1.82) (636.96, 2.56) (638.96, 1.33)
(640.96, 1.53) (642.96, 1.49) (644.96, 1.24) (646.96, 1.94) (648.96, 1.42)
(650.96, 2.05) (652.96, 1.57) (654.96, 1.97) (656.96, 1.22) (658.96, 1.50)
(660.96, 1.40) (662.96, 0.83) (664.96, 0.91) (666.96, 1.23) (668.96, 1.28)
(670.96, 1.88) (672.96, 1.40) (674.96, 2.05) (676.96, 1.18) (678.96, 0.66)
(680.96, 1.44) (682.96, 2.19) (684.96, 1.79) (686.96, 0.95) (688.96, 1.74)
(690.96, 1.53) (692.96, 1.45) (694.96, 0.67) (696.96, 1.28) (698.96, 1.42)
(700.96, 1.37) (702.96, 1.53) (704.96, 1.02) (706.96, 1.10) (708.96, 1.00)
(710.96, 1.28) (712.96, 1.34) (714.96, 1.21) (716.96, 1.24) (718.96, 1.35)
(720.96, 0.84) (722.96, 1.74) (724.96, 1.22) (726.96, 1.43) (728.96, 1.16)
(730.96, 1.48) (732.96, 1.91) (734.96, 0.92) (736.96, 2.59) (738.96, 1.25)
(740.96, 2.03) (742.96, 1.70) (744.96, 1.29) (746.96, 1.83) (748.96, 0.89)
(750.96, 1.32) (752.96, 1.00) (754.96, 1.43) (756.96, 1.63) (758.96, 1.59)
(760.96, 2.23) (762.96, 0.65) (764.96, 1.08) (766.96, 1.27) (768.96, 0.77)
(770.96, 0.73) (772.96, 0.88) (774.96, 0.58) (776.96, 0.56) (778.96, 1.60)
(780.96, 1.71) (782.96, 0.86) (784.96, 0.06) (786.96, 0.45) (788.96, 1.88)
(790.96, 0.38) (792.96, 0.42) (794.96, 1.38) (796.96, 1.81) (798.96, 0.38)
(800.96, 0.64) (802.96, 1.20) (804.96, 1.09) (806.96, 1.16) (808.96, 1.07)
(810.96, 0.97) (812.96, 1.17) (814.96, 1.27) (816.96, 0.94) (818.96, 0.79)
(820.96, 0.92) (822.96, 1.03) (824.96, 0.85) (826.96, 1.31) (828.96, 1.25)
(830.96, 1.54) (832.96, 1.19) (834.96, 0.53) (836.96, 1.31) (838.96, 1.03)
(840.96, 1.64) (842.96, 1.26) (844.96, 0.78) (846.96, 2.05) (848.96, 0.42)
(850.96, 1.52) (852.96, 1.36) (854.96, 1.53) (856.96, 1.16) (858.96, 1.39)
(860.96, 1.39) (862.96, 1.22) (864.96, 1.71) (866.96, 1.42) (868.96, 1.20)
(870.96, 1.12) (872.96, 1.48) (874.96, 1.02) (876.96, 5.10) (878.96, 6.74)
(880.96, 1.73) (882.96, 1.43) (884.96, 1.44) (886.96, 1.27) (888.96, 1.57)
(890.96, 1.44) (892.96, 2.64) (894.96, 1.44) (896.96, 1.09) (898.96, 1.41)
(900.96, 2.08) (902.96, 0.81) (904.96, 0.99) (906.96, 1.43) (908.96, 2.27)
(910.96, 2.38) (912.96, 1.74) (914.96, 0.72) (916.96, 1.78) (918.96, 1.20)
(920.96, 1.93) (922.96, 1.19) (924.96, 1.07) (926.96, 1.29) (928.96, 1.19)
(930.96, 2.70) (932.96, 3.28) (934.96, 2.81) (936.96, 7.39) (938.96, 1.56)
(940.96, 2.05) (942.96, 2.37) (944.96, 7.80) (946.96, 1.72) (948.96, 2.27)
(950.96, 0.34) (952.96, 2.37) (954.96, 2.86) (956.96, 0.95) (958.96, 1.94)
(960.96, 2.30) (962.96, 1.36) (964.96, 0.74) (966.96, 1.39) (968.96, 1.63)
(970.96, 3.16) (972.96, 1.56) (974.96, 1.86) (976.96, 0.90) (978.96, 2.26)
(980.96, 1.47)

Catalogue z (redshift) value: 1.355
